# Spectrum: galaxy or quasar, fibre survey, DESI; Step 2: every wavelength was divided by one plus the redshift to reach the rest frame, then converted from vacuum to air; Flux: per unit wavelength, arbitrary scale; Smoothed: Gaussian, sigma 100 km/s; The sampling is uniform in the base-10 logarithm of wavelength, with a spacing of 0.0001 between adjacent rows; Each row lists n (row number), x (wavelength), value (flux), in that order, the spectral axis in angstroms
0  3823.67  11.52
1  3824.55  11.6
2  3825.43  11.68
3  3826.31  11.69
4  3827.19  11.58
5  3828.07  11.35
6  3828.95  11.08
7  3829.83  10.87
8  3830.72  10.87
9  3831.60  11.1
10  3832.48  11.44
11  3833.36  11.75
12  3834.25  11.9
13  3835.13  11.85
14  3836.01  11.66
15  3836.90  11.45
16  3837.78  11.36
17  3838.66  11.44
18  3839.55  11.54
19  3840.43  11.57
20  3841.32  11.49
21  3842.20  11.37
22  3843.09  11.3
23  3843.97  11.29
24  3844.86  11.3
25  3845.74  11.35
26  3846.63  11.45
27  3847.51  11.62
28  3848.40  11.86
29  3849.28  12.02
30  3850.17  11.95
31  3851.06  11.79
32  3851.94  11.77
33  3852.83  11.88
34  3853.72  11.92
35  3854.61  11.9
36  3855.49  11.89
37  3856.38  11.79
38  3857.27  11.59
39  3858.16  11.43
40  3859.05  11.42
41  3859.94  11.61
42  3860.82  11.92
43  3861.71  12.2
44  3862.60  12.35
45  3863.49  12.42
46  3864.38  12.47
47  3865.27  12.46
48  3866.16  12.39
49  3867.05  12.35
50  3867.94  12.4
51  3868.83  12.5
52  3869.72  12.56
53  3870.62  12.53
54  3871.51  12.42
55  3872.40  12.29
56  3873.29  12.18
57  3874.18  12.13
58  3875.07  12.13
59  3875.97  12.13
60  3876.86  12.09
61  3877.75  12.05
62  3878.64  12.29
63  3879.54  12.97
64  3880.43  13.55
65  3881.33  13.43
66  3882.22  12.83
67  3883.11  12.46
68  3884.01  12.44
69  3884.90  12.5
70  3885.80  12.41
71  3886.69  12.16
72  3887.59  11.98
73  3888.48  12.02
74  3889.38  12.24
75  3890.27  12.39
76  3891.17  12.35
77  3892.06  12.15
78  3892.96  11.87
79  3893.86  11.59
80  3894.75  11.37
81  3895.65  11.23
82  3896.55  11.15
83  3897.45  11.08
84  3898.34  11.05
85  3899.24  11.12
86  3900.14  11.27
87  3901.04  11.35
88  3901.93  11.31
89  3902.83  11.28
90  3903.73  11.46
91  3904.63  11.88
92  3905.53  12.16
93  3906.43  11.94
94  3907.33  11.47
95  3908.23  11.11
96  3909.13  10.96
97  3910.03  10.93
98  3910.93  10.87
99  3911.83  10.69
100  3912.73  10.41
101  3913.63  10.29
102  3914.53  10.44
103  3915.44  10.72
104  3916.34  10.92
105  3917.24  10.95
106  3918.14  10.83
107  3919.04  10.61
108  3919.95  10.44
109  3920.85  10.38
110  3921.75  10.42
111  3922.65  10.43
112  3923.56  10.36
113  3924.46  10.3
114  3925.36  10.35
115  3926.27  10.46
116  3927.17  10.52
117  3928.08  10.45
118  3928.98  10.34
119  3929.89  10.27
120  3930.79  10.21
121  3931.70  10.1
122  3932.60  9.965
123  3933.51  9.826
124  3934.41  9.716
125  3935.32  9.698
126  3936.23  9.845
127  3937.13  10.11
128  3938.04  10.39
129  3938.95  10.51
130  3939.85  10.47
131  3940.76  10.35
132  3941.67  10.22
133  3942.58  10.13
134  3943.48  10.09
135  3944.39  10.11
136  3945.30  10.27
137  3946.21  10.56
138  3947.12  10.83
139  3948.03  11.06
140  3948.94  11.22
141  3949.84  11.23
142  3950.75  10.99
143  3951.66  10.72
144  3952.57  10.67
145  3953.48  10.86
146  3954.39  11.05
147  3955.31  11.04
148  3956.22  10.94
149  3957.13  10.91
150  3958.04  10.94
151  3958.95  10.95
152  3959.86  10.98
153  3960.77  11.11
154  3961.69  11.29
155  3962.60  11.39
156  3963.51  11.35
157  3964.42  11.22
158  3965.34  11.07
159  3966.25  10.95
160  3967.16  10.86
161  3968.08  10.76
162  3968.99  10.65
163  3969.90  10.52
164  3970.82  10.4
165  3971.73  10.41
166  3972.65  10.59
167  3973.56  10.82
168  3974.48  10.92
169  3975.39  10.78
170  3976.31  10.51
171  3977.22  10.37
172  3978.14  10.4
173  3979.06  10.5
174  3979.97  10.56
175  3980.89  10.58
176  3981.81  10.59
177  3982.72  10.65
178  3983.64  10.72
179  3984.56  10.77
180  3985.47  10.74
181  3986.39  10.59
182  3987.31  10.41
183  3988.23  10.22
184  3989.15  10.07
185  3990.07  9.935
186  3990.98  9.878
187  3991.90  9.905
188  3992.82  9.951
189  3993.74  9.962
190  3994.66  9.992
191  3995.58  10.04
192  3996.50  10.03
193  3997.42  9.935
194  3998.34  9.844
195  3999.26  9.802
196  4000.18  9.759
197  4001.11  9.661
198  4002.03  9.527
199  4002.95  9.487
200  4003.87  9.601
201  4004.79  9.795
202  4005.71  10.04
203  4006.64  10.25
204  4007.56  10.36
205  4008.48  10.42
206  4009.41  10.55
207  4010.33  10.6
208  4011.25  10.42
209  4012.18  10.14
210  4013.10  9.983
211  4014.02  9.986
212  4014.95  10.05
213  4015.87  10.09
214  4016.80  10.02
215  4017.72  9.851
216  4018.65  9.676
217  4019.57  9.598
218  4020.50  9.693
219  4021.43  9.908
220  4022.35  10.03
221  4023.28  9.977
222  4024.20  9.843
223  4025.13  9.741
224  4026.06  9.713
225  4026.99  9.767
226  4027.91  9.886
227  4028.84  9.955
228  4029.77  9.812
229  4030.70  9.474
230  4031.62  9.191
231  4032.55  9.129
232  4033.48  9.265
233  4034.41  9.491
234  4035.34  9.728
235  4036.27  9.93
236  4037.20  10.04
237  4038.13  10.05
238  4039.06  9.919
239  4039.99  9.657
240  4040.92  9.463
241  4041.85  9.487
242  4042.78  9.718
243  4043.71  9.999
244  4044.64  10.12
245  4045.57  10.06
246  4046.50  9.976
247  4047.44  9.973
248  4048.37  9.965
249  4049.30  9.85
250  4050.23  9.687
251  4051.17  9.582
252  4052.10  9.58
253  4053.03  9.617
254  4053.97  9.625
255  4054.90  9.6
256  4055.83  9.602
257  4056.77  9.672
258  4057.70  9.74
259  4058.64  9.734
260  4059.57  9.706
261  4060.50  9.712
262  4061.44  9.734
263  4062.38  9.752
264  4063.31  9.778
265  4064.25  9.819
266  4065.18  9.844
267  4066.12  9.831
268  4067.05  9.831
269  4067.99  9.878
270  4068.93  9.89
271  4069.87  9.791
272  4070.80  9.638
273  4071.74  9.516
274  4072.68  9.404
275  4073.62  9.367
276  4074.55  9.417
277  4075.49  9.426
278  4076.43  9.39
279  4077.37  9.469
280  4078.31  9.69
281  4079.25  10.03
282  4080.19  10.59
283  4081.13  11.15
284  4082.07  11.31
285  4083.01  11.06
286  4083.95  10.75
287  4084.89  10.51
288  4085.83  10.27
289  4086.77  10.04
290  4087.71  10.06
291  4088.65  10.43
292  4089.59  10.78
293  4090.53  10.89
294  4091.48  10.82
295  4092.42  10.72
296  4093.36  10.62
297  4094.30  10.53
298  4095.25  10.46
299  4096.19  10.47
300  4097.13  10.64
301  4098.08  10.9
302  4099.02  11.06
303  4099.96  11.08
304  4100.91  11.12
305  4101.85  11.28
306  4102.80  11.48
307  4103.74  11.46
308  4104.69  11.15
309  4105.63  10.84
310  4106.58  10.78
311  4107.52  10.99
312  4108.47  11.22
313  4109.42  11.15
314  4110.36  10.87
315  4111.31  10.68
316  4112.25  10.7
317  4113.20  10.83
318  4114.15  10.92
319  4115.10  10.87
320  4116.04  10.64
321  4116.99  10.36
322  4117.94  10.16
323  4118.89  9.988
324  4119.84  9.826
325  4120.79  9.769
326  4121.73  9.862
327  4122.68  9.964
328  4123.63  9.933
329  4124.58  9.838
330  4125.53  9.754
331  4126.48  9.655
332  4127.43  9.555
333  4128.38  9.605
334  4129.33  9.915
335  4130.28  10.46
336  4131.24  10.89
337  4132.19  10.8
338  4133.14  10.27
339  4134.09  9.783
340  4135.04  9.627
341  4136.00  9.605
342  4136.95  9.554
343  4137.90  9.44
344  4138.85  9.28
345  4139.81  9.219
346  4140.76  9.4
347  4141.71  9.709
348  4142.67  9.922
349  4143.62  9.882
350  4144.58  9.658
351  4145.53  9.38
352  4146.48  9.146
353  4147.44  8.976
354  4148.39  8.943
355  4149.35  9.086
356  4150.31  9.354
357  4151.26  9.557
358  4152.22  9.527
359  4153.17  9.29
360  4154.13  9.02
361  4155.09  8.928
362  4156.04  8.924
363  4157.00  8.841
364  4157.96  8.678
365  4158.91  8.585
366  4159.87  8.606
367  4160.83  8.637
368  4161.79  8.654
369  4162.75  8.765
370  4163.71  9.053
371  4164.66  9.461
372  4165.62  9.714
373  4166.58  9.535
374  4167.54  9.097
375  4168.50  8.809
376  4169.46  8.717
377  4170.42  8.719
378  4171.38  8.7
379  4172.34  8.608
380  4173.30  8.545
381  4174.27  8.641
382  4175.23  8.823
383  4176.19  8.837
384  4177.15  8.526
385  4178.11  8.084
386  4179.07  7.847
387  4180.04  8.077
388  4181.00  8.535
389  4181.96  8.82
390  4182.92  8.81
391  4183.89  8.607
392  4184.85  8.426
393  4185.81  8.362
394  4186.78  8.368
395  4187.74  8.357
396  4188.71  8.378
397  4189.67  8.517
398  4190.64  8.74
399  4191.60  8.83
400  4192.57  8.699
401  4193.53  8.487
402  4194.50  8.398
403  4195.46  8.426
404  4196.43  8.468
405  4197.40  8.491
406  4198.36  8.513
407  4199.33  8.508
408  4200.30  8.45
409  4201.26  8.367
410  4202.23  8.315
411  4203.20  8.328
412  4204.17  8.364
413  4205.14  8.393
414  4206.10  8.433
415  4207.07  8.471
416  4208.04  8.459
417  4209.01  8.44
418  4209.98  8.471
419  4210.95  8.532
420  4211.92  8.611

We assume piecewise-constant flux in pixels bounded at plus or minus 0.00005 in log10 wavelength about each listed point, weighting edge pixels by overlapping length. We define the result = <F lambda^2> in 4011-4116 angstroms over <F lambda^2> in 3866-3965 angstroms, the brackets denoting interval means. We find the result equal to 1.0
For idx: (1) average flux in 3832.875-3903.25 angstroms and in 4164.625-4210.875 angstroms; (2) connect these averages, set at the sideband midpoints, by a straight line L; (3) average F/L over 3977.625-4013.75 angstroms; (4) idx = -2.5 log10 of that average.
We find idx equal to 0.04 mag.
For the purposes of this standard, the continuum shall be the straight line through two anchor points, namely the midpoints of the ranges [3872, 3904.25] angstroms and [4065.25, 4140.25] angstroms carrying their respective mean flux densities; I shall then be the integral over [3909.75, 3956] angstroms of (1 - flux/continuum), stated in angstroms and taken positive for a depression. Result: 4.6 angstroms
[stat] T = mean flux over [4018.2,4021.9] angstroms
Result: 9.73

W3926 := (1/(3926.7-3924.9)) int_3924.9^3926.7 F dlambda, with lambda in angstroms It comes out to 10.4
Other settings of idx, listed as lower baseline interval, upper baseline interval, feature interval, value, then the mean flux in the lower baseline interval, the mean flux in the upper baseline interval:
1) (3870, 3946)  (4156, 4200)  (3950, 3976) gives -0.02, 11.2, 8.65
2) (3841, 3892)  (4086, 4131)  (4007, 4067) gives 0.12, 12.1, 10.5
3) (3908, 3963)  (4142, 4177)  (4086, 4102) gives -0.13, 10.6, 9.04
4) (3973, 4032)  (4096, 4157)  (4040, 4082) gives 0.03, 10.1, 10.1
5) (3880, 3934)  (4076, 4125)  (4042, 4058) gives 0.10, 11.2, 10.6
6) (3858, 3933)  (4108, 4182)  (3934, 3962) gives 0.05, 11.5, 9.48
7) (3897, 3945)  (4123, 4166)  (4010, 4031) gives 0.02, 10.6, 9.44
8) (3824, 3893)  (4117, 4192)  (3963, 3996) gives 0.03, 11.9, 9.19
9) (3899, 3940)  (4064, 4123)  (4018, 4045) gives 0.08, 10.7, 10.4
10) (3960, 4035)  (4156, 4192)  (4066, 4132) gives -0.12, 10.2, 8.69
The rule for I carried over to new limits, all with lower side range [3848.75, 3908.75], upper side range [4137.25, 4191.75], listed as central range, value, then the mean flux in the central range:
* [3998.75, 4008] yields 0.7 angstroms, 9.82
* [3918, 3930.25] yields 1.2 angstroms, 10.4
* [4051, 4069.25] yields 0.6 angstroms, 9.73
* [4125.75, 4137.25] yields -0.9 angstroms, 9.97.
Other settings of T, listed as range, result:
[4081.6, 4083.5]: 11.2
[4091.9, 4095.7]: 10.6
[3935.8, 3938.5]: 10.1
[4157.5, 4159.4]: 8.65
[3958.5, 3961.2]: 11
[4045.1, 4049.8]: 9.97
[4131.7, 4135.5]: 10.1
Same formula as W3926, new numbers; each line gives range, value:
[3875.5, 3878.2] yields 12.1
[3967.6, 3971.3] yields 10.6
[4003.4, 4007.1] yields 9.92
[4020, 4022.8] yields 9.86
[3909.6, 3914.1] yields 10.6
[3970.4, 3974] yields 10.6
